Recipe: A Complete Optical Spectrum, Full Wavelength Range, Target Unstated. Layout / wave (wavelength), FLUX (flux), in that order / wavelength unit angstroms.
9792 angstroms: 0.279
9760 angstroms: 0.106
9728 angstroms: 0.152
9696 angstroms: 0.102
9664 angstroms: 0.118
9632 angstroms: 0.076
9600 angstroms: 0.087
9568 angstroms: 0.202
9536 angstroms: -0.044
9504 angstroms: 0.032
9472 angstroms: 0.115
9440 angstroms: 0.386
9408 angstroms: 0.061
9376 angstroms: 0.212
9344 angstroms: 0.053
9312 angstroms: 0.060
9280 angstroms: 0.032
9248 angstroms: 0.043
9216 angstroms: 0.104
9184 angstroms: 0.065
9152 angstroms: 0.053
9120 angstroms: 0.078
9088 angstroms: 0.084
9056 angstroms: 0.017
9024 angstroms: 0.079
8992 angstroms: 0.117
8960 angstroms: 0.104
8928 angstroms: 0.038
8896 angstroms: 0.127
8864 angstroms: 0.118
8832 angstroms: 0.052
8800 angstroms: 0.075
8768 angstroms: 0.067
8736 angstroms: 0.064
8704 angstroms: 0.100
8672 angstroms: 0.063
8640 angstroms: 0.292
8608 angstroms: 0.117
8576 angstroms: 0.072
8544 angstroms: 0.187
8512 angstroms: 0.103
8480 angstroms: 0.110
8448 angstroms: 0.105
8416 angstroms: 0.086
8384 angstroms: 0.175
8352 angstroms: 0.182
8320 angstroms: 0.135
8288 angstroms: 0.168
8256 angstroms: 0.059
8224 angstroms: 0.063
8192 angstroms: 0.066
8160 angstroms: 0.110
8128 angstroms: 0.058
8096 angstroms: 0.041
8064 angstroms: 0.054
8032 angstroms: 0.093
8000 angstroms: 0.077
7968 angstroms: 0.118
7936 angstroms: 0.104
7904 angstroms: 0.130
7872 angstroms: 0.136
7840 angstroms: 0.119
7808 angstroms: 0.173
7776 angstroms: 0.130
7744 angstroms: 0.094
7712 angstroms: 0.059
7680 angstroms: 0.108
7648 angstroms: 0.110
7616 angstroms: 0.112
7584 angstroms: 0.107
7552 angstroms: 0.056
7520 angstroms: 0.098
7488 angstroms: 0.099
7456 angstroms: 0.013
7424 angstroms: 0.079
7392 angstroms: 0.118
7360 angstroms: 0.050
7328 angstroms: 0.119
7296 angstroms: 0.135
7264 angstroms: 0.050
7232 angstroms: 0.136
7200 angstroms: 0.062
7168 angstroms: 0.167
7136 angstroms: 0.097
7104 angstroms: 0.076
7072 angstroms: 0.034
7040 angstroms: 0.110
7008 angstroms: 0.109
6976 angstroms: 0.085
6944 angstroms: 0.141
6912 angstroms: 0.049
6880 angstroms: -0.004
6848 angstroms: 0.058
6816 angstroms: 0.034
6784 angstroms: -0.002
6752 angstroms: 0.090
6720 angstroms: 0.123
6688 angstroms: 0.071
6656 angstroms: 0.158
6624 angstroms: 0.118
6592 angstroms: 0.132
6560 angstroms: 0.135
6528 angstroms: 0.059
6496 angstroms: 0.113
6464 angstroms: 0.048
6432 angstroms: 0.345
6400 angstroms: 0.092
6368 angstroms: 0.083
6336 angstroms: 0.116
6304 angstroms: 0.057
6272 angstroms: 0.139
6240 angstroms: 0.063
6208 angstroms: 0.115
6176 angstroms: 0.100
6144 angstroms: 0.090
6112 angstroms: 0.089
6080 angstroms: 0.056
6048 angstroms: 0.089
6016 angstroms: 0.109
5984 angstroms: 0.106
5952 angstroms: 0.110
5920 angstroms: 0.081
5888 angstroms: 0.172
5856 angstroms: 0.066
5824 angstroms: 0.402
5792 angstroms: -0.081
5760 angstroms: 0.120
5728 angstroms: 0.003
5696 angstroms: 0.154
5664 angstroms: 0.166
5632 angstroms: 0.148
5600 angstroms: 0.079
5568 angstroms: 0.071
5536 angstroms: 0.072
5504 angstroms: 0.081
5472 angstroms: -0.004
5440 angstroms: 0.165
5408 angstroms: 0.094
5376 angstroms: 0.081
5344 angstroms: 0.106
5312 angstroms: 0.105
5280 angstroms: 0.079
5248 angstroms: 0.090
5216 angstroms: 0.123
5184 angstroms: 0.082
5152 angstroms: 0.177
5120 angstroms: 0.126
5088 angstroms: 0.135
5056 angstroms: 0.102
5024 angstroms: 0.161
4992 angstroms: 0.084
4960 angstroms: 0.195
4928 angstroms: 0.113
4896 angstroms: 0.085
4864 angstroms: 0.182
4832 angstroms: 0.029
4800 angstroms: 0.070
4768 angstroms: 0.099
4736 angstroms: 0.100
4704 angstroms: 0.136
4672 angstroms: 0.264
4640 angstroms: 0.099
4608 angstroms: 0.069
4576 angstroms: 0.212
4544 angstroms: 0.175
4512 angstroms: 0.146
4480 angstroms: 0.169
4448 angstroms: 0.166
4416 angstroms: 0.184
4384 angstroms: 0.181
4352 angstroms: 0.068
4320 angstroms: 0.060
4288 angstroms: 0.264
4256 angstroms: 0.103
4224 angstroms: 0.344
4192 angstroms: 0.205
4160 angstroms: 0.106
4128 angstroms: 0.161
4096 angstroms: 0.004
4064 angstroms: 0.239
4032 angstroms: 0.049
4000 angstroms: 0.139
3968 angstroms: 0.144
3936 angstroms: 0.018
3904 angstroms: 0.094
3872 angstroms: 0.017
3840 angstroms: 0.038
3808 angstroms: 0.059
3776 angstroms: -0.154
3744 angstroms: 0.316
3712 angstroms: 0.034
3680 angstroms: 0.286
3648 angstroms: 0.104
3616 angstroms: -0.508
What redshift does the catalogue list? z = 0.722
